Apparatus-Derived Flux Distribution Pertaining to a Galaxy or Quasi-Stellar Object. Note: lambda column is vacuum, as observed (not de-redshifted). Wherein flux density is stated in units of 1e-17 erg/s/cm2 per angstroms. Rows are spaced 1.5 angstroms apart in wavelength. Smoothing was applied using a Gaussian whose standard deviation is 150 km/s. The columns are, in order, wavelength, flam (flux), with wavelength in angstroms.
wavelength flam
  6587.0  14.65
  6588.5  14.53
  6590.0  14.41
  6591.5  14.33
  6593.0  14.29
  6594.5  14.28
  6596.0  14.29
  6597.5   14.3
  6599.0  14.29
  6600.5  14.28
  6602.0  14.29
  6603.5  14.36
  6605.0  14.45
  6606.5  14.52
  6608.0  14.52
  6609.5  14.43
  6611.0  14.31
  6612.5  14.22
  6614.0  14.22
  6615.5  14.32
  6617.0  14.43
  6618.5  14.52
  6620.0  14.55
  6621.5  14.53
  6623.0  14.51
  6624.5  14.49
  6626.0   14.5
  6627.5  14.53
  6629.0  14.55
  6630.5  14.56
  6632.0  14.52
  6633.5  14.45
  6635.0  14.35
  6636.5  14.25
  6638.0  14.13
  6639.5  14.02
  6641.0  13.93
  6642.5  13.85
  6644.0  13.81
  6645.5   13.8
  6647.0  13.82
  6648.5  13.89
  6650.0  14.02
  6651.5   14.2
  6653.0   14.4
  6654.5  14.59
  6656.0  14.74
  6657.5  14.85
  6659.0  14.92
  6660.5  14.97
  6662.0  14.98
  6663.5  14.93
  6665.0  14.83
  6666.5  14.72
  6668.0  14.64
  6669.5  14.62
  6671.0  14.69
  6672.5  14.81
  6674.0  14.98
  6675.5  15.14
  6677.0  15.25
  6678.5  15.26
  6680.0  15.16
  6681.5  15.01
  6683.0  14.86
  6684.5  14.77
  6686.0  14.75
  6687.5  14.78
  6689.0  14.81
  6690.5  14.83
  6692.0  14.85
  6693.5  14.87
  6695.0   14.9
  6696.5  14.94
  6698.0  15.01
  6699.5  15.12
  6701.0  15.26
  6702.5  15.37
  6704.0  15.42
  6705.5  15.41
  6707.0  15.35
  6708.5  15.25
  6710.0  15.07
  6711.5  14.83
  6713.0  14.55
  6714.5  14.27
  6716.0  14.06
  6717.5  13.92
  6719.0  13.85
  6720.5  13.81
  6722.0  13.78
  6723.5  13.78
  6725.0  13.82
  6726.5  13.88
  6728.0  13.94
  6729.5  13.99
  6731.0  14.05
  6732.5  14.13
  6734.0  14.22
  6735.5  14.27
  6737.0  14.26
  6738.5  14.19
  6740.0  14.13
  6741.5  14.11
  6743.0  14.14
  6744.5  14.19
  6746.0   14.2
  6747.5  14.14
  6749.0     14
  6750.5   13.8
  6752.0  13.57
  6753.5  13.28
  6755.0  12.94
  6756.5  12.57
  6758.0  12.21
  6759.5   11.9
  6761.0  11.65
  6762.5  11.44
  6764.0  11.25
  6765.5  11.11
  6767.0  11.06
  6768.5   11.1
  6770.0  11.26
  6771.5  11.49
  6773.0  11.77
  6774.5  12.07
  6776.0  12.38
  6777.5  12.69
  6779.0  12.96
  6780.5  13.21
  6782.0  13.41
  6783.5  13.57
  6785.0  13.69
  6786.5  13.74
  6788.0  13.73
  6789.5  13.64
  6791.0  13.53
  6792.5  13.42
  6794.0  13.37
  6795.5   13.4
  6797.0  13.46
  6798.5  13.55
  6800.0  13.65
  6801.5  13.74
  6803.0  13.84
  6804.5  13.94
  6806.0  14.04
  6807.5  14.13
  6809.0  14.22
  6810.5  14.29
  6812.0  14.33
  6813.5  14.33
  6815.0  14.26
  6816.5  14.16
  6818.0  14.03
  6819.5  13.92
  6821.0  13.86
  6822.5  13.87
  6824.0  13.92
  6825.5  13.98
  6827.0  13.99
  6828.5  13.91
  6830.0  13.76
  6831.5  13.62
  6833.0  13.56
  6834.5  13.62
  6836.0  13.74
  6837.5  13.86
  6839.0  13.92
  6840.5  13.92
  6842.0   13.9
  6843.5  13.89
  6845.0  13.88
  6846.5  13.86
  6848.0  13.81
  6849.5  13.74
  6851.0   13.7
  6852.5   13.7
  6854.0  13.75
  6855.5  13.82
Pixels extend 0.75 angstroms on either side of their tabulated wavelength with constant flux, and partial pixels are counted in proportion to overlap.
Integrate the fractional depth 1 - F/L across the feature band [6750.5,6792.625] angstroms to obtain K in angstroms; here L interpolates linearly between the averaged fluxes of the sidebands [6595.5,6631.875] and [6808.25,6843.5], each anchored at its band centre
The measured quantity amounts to 4.61 angstroms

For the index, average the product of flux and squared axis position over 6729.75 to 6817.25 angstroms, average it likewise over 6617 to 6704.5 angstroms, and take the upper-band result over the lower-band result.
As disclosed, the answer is 0.94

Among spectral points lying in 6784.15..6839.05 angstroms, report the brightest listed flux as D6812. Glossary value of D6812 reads 14.33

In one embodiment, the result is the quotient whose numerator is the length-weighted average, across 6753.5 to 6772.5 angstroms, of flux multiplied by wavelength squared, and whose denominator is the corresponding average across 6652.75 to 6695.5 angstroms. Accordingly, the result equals 0.8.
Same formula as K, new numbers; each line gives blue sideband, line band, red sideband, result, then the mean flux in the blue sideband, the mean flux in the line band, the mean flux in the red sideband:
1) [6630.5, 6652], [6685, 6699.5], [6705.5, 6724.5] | -0.6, 14.1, 14.9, 14.4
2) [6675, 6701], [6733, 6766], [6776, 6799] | 1.7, 15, 13.3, 13.4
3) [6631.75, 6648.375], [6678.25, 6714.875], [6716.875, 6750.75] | -2.5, 14.1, 15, 14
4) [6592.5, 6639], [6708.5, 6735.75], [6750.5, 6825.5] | -1.1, 14.4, 14.2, 13.1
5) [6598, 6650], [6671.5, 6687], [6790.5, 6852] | -0.9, 14.3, 15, 13.9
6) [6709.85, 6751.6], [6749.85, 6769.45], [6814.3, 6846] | 2.7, 14.1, 12.1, 13.9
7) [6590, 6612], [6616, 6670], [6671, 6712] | 0.9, 14.4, 14.4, 15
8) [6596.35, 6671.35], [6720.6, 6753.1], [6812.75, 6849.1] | 0.3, 14.4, 14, 13.9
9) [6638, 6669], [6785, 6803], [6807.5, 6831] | 0.7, 14.4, 13.6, 14.1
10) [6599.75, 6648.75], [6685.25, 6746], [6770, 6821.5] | -2.8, 14.3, 14.5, 13.5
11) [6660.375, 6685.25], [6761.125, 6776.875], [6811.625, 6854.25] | 3.1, 14.9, 11.5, 13.9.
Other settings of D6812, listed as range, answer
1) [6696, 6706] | 15.42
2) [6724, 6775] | 14.27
